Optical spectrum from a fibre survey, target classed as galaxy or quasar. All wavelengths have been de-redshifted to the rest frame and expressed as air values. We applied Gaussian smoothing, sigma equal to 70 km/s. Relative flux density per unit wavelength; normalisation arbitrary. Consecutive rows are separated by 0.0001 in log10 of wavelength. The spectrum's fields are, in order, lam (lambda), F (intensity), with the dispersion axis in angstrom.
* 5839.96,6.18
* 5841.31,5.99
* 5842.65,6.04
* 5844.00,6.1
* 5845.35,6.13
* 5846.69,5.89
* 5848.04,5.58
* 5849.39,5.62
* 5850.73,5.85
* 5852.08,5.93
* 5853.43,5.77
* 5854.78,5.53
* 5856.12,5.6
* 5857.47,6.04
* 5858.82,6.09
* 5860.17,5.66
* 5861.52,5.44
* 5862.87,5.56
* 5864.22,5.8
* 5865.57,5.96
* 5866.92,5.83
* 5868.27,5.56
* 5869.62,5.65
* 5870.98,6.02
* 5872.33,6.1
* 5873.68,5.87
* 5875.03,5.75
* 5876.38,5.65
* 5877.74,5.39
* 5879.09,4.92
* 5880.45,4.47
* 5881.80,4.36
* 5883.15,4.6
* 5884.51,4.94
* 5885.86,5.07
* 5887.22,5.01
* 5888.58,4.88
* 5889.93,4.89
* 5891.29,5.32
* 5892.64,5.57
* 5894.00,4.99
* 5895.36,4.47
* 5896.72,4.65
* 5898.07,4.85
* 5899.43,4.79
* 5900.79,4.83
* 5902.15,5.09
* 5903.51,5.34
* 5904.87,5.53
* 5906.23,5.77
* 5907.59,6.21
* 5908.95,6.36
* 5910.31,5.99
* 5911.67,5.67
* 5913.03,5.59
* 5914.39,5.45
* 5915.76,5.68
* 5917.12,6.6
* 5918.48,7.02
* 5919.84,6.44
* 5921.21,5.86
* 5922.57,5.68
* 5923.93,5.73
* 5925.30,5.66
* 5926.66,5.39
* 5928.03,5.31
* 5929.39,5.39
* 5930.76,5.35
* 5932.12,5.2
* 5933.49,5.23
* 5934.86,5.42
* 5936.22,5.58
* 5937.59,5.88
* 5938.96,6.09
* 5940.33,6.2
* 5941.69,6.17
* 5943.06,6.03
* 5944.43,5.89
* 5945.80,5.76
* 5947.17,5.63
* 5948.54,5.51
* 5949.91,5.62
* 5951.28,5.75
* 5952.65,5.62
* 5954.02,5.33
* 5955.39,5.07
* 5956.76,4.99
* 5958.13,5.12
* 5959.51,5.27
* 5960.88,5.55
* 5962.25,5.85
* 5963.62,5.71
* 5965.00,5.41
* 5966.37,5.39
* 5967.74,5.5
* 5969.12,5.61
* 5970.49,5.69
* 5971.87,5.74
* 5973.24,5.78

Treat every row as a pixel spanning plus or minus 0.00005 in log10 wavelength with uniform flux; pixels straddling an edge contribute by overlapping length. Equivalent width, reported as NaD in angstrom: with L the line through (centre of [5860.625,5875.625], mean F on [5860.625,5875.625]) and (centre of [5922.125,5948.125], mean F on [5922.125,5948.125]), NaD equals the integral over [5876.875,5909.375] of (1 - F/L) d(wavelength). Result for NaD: 3.6 angstrom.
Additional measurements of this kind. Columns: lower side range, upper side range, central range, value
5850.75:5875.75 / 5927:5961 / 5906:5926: -1.2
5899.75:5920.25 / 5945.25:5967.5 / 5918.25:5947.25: -0.5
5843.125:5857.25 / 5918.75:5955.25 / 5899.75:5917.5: 0.2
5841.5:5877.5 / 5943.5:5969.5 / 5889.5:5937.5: 1.0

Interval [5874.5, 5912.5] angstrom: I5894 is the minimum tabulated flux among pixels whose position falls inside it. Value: 4.36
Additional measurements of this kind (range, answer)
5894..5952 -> 4.47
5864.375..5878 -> 5.39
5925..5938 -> 5.2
